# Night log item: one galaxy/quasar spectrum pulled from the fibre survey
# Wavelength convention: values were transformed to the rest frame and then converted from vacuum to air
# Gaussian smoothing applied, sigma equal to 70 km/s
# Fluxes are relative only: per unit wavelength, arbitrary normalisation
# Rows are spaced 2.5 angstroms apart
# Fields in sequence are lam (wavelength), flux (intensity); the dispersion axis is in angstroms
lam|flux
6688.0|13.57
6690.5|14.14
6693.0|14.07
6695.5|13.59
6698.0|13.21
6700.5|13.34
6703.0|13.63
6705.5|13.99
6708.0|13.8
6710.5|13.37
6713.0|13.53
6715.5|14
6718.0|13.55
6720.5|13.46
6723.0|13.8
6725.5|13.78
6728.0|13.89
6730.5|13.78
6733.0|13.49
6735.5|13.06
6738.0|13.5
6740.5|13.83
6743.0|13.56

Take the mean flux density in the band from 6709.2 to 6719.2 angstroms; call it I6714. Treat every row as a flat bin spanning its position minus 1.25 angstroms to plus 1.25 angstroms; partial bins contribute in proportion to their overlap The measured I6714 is 13.6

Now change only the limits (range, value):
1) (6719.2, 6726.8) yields 13.7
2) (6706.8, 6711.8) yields 13.6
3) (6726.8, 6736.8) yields 13.6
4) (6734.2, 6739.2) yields 13.3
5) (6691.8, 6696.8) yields 13.8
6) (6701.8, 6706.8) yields 13.8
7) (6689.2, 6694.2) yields 14.1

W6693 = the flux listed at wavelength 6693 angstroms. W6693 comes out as 14.07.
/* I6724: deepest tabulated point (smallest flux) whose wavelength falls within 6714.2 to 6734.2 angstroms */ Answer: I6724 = 13.46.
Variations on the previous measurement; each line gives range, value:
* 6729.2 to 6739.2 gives 13.06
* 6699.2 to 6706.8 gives 13.34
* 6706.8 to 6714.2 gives 13.37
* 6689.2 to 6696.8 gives 13.59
